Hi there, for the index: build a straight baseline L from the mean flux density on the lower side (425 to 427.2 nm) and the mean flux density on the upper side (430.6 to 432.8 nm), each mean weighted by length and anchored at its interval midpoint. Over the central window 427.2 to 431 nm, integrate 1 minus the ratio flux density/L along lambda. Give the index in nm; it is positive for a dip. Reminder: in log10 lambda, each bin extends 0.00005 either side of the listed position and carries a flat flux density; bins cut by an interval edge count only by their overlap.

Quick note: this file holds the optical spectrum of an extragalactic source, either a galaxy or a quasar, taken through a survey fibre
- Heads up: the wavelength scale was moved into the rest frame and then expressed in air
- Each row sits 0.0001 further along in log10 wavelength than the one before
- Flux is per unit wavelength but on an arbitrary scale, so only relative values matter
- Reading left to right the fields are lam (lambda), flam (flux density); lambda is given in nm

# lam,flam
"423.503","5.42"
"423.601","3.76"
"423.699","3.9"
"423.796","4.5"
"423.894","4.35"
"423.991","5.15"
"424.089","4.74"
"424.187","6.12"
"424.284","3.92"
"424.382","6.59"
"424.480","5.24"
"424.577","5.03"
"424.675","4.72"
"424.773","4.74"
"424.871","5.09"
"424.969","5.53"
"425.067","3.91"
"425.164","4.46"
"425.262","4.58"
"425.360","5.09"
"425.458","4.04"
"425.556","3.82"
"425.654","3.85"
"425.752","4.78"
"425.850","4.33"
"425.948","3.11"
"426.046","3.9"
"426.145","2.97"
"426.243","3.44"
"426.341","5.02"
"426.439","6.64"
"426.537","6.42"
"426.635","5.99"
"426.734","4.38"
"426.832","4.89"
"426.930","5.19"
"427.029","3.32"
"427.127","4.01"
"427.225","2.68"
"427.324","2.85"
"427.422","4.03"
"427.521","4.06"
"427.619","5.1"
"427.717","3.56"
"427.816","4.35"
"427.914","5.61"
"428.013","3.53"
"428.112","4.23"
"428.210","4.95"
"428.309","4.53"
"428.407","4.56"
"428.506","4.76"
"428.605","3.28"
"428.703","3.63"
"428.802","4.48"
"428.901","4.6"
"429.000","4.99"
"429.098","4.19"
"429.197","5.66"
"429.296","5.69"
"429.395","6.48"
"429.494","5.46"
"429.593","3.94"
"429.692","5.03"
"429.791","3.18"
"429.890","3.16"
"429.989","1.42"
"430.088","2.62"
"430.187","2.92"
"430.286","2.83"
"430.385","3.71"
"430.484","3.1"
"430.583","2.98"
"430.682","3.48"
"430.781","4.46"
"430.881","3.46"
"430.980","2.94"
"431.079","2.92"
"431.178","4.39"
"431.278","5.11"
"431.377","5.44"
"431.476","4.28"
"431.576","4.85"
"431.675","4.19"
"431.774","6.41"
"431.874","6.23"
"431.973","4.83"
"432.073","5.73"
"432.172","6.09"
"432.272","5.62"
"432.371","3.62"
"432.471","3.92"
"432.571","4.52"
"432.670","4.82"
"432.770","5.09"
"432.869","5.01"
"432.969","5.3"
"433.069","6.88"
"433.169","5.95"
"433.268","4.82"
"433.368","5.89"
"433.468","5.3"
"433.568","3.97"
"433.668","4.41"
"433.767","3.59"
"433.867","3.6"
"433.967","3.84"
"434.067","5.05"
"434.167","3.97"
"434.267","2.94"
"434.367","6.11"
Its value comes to 0.43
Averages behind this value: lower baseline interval 4.45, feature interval 4.03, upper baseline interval 4.63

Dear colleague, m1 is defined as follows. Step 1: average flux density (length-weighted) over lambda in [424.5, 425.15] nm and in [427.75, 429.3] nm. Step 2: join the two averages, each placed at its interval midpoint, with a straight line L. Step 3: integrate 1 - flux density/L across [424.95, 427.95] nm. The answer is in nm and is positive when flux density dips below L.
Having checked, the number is 0.21 nm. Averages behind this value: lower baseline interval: 4.84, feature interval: 4.37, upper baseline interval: 4.52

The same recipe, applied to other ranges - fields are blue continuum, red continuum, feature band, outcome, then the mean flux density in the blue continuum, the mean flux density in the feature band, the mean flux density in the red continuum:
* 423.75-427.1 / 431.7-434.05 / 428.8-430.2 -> 0.17 nm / 4.7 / 4.28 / 5.01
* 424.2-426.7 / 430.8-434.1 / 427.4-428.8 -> 0.13 nm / 4.71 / 4.31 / 4.79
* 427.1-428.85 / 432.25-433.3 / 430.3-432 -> 0.18 nm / 4.12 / 4.25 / 5.04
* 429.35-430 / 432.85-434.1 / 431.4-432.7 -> -0.11 nm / 4.23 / 5.02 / 4.89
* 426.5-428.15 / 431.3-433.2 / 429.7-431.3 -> 0.52 nm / 4.35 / 3.31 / 5.19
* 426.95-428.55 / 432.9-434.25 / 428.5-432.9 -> 0.13 nm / 4.15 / 4.34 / 4.77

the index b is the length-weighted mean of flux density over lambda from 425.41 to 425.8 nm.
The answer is 4.12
